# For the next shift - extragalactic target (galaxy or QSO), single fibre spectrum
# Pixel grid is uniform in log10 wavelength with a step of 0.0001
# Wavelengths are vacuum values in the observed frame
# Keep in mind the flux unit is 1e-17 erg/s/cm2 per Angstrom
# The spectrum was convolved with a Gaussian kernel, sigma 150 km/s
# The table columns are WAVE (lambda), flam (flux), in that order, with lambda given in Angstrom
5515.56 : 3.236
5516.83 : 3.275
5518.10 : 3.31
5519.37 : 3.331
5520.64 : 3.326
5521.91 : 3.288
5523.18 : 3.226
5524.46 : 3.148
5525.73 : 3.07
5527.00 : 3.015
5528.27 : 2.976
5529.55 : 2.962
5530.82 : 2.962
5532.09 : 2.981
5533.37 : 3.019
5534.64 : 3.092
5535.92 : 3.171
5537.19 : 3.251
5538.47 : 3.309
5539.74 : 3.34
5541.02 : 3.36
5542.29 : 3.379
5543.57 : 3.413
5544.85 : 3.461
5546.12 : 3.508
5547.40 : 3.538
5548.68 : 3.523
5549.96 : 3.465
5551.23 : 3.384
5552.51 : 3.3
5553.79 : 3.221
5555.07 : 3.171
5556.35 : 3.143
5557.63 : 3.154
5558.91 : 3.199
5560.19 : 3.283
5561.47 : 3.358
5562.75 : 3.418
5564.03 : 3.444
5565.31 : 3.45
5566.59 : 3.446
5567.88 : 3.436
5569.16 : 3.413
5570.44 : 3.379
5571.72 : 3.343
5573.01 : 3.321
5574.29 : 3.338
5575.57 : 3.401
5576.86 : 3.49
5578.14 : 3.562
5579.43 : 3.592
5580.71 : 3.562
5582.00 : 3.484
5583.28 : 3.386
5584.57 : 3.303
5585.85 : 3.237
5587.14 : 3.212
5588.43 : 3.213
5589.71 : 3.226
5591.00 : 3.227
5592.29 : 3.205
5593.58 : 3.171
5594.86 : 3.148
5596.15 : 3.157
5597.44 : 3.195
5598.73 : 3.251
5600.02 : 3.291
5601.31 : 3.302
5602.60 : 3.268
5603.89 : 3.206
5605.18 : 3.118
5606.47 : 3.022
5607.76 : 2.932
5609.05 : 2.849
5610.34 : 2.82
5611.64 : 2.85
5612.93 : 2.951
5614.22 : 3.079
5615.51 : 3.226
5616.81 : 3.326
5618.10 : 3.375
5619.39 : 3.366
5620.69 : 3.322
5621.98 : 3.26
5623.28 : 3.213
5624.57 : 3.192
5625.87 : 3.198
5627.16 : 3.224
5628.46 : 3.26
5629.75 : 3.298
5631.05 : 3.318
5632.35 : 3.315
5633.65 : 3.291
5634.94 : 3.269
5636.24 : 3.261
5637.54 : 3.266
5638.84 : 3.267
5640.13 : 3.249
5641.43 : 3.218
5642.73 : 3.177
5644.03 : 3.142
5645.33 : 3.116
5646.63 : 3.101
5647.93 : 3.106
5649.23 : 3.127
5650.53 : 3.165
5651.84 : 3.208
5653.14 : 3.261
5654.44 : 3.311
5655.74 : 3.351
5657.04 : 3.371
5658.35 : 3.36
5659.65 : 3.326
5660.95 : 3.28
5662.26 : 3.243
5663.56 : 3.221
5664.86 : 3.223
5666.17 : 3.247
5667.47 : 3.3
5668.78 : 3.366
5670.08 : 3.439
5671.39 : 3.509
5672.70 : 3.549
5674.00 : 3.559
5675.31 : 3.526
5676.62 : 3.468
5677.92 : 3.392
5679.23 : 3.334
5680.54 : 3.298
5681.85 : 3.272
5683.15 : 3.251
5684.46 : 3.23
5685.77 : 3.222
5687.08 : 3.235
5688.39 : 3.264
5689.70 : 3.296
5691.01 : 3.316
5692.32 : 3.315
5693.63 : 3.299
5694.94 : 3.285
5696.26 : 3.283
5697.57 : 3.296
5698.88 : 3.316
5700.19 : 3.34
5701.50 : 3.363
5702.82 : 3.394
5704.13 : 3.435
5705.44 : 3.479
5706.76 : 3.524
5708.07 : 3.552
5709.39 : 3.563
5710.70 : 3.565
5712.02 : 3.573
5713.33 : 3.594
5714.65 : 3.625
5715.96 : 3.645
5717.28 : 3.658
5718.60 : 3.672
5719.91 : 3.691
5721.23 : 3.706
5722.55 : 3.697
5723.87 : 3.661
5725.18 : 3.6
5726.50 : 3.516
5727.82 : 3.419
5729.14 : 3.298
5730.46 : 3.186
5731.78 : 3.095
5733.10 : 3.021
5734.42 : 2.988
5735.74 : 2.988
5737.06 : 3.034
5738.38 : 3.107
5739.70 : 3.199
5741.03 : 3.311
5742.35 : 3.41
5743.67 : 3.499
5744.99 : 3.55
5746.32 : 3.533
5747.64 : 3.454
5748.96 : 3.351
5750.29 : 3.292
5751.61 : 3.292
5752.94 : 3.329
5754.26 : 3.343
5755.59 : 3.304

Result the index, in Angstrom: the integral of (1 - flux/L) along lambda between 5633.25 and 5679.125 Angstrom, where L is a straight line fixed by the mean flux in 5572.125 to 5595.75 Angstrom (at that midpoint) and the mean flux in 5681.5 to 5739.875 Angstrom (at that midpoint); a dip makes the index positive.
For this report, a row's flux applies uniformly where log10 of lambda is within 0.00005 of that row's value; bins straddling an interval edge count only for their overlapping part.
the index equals 0.9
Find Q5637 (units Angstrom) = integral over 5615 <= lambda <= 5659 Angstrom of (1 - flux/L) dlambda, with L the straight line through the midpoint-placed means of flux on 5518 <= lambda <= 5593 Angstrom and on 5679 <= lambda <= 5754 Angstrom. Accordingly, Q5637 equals 1.2 Angstrom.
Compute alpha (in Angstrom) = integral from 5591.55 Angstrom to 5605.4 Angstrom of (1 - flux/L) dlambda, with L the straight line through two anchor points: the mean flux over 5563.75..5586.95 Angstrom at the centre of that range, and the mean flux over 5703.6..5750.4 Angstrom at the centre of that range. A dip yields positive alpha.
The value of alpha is 0.8 Angstrom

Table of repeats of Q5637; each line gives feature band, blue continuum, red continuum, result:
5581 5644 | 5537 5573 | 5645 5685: 2.34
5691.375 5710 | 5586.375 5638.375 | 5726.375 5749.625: -0.81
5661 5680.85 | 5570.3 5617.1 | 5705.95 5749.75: -0.18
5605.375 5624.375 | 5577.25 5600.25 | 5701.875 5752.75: 1.20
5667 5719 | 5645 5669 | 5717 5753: -1.72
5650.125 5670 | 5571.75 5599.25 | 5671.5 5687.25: 0.42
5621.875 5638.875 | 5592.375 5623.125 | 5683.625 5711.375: -0.29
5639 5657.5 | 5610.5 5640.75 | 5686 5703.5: 0.26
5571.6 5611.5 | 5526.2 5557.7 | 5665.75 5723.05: 0.71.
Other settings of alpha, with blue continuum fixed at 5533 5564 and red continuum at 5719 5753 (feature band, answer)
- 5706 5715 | -0.6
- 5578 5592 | -0.1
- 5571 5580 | -0.3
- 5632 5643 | 0.3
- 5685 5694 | 0.2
